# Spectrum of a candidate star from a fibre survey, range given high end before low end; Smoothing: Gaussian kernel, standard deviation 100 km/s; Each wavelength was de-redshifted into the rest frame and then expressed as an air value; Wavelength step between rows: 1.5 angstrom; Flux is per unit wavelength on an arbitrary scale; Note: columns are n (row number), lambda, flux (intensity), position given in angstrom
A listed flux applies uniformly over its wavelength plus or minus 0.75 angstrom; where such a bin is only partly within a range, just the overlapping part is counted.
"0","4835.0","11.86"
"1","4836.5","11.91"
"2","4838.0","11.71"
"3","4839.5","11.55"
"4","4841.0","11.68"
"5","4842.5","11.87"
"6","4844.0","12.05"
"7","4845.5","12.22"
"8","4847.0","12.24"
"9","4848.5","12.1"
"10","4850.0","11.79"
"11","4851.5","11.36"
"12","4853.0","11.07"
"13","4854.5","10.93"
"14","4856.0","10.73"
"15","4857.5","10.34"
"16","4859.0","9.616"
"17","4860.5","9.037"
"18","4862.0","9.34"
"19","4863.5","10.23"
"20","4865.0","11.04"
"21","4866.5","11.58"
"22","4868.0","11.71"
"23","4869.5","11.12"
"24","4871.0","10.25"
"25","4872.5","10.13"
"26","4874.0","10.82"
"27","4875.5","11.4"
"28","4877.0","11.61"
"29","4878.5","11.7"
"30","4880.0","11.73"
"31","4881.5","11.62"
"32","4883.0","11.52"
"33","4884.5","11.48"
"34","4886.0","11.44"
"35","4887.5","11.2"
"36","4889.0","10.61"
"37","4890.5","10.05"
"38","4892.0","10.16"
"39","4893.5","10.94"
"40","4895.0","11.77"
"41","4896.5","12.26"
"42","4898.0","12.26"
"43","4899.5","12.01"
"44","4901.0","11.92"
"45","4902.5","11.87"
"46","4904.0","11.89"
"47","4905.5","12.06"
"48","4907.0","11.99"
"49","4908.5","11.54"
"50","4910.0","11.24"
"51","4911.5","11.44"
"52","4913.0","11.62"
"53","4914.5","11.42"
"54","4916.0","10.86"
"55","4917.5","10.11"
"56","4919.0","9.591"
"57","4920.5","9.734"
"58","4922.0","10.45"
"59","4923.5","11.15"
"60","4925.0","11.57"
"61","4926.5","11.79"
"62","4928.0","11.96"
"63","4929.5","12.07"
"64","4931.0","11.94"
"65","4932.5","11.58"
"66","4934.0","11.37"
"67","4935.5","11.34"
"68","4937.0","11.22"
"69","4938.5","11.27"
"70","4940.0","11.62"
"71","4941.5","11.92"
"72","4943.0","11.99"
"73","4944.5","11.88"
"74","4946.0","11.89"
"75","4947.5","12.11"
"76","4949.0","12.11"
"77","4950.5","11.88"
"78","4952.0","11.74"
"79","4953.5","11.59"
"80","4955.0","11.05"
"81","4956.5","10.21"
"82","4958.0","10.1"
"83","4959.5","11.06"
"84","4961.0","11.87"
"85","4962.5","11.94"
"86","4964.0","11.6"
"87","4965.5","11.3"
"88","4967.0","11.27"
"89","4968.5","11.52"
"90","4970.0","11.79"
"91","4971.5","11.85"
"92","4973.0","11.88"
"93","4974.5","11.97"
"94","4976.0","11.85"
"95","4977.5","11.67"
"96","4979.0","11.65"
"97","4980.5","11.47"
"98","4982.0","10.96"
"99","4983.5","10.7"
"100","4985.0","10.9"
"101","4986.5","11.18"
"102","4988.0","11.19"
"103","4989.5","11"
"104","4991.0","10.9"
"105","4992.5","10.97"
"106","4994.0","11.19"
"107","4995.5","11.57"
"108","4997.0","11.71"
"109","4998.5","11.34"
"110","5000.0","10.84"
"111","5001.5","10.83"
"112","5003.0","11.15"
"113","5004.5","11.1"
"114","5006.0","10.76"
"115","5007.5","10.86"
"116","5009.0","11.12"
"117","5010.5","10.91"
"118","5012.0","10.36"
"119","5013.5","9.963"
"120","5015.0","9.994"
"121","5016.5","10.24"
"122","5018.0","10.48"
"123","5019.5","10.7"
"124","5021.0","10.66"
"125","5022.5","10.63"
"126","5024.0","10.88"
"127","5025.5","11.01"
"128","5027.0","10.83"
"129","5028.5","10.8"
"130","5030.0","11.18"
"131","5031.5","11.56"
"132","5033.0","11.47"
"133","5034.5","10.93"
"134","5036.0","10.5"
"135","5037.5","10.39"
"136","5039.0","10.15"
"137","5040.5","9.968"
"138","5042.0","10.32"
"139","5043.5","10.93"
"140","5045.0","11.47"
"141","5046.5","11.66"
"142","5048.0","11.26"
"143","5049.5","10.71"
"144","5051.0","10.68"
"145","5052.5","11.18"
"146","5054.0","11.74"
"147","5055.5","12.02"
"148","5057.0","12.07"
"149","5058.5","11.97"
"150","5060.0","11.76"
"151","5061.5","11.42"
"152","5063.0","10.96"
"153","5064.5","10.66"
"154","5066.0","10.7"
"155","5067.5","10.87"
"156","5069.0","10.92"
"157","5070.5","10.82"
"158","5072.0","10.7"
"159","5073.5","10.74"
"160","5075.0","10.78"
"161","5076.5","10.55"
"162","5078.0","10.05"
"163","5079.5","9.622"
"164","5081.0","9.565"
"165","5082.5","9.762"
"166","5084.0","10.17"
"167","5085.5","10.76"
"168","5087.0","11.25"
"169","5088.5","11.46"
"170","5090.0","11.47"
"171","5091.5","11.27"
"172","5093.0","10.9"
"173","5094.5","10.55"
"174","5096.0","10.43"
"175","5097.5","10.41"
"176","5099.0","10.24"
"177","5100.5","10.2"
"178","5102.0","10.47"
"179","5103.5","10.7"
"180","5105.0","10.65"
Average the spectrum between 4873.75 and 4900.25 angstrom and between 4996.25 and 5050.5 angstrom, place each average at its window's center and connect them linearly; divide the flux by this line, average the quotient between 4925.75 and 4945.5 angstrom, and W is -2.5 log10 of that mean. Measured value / -0.05 mag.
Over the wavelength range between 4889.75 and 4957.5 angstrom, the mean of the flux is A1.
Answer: 11.4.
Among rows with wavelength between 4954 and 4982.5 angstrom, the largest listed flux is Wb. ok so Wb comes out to 11.97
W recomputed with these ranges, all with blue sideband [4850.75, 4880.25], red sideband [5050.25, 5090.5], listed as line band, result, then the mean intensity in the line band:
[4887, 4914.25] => -0.07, 11.5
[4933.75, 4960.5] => -0.06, 11.5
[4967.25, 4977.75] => -0.09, 11.8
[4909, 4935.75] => -0.04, 11.2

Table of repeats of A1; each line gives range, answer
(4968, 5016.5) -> 11.1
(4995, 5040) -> 10.8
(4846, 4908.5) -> 11.2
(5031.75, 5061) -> 11.1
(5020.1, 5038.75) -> 10.9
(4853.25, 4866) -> 10.2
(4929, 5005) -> 11.4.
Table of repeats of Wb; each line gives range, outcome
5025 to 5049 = 11.66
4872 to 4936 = 12.26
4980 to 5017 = 11.71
